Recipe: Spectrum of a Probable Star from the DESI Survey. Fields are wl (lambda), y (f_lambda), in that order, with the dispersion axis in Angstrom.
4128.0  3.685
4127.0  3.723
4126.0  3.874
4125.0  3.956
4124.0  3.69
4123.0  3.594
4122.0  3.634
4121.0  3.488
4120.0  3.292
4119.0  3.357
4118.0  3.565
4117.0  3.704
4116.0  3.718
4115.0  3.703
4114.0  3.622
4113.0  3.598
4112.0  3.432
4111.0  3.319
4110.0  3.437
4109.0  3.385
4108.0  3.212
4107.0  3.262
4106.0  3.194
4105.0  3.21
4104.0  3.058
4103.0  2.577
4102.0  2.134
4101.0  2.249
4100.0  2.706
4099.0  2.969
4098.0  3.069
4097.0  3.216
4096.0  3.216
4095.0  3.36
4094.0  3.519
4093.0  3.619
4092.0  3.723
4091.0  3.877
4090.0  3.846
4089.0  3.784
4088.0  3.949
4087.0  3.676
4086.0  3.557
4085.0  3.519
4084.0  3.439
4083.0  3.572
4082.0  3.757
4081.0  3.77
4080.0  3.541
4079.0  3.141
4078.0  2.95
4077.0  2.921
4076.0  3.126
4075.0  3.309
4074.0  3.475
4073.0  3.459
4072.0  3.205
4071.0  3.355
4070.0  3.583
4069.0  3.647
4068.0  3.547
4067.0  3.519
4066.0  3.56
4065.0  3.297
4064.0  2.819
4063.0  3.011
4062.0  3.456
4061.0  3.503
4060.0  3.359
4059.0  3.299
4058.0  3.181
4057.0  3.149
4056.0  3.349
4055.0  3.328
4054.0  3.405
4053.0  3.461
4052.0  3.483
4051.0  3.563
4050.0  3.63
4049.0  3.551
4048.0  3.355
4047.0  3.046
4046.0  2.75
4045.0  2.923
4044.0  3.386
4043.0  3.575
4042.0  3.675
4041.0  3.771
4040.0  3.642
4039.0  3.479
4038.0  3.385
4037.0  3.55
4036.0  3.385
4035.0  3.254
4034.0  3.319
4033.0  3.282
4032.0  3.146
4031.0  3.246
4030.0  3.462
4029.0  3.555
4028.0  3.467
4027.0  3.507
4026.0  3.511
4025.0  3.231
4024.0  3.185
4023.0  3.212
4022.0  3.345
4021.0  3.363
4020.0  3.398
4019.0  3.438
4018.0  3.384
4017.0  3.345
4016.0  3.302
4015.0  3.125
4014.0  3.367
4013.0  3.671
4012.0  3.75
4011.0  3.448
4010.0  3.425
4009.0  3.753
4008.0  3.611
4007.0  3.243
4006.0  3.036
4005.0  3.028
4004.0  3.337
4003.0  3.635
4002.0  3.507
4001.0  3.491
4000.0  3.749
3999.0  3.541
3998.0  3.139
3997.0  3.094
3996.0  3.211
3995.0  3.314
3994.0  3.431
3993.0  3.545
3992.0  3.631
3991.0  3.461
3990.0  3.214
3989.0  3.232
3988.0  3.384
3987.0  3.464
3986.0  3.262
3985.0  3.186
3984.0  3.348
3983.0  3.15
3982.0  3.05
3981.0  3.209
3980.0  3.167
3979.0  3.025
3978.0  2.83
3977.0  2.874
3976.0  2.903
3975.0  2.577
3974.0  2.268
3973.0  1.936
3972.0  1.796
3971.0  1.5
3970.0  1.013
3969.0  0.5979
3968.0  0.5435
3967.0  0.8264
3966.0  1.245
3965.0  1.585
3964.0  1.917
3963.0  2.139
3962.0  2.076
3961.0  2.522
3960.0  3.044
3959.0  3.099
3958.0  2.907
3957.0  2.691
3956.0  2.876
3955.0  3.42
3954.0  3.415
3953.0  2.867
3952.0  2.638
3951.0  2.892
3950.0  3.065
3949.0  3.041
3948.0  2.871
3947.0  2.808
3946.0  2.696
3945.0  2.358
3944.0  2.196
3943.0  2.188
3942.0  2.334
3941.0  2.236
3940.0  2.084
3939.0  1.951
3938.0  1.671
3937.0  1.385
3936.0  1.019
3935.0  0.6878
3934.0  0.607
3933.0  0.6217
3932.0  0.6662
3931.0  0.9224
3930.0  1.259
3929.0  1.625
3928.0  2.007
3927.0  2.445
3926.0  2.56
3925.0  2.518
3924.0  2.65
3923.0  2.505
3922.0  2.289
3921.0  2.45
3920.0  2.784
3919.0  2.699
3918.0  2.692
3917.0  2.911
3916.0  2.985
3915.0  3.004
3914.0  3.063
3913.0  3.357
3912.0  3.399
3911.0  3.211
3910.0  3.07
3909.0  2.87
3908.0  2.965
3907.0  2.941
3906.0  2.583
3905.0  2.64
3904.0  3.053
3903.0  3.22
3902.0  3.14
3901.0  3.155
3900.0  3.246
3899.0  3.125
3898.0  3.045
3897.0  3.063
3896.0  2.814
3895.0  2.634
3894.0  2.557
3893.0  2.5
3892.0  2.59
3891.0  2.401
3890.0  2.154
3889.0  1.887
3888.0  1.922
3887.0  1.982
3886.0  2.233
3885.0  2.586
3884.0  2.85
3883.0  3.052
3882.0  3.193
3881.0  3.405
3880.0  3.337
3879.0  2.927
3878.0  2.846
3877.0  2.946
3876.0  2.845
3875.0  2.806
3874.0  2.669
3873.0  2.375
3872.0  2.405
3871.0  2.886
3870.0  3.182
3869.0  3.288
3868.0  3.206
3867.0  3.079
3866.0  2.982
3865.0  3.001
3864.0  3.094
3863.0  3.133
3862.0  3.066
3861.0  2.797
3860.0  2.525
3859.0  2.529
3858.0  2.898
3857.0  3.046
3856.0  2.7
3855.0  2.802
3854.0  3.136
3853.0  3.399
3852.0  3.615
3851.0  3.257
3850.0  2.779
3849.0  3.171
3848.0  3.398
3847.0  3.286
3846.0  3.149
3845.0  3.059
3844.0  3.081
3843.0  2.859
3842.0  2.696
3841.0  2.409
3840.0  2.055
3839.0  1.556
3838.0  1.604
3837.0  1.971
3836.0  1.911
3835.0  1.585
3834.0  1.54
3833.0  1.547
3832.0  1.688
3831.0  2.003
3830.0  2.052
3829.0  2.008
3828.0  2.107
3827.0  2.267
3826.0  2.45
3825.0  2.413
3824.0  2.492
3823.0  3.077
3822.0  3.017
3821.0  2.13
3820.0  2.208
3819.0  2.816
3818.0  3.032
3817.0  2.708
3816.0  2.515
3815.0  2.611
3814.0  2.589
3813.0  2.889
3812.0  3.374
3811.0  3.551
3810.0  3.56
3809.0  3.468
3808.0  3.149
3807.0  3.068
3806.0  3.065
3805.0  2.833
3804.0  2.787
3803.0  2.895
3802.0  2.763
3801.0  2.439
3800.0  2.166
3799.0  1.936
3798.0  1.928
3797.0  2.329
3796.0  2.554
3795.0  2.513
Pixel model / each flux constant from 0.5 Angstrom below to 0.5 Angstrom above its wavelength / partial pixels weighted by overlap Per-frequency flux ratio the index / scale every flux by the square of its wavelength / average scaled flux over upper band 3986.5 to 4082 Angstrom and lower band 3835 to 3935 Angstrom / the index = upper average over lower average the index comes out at 1.37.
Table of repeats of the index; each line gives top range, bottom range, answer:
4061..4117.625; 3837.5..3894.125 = 1.34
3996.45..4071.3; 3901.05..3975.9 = 1.54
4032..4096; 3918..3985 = 1.62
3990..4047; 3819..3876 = 1.40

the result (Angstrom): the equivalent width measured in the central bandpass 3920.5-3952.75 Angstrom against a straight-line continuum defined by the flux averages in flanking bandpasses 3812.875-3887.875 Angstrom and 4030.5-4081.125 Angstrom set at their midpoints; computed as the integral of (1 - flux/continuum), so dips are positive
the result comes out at 9.98 Angstrom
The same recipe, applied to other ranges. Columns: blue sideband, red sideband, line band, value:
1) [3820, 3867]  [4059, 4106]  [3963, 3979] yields 6.3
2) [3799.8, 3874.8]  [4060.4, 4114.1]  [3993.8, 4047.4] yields -3.6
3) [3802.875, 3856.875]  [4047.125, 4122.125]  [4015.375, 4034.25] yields -0.9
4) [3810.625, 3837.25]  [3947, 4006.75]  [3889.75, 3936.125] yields 2.2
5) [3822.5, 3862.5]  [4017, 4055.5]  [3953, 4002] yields 6.3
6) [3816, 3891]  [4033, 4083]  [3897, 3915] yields -1.4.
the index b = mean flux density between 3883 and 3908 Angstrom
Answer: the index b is 2.69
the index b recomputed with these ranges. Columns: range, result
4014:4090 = 3.39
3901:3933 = 2.57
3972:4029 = 3.26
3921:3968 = 2.15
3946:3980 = 2.37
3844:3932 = 2.79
